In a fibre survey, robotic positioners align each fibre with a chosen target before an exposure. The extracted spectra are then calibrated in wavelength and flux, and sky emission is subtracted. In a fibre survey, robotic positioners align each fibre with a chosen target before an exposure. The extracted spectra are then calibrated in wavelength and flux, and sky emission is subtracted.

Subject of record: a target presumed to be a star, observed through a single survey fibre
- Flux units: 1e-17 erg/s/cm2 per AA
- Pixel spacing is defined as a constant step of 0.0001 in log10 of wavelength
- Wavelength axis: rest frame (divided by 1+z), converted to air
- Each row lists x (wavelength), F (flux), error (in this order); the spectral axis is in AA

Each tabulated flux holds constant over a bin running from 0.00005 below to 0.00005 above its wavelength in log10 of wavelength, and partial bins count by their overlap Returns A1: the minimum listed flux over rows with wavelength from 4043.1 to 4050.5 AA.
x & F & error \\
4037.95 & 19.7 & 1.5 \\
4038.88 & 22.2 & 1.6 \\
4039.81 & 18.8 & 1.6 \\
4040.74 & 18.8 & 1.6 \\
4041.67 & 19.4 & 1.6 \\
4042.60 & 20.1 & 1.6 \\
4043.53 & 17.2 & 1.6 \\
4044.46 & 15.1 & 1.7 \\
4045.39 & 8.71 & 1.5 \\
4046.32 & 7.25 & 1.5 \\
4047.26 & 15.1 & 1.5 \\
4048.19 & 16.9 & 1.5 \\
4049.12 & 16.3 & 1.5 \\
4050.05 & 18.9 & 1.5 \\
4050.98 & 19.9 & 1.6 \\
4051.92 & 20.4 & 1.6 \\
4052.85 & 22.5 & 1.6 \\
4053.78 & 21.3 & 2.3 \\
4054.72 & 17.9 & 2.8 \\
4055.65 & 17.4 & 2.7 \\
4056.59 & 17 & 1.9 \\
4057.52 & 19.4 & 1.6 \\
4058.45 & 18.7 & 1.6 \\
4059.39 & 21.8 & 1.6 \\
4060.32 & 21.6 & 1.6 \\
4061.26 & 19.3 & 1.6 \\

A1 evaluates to 7.25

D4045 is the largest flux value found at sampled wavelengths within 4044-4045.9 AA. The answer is 15.1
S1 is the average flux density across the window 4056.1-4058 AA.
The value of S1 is 18.2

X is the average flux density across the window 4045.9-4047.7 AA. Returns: 11.2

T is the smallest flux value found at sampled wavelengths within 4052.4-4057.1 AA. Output 17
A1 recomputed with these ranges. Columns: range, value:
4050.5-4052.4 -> 19.9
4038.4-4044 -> 17.2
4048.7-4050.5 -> 16.3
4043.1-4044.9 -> 15.1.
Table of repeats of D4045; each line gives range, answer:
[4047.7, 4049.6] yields 16.9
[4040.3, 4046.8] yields 20.1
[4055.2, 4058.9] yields 19.4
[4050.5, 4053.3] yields 22.5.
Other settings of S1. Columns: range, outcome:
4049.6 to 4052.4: 19.7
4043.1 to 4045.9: 13.5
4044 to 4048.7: 12.6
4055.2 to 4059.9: 18.9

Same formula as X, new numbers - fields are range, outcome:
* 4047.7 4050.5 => 17.4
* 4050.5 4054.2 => 21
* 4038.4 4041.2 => 19.9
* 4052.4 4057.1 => 19.2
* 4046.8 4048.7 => 16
